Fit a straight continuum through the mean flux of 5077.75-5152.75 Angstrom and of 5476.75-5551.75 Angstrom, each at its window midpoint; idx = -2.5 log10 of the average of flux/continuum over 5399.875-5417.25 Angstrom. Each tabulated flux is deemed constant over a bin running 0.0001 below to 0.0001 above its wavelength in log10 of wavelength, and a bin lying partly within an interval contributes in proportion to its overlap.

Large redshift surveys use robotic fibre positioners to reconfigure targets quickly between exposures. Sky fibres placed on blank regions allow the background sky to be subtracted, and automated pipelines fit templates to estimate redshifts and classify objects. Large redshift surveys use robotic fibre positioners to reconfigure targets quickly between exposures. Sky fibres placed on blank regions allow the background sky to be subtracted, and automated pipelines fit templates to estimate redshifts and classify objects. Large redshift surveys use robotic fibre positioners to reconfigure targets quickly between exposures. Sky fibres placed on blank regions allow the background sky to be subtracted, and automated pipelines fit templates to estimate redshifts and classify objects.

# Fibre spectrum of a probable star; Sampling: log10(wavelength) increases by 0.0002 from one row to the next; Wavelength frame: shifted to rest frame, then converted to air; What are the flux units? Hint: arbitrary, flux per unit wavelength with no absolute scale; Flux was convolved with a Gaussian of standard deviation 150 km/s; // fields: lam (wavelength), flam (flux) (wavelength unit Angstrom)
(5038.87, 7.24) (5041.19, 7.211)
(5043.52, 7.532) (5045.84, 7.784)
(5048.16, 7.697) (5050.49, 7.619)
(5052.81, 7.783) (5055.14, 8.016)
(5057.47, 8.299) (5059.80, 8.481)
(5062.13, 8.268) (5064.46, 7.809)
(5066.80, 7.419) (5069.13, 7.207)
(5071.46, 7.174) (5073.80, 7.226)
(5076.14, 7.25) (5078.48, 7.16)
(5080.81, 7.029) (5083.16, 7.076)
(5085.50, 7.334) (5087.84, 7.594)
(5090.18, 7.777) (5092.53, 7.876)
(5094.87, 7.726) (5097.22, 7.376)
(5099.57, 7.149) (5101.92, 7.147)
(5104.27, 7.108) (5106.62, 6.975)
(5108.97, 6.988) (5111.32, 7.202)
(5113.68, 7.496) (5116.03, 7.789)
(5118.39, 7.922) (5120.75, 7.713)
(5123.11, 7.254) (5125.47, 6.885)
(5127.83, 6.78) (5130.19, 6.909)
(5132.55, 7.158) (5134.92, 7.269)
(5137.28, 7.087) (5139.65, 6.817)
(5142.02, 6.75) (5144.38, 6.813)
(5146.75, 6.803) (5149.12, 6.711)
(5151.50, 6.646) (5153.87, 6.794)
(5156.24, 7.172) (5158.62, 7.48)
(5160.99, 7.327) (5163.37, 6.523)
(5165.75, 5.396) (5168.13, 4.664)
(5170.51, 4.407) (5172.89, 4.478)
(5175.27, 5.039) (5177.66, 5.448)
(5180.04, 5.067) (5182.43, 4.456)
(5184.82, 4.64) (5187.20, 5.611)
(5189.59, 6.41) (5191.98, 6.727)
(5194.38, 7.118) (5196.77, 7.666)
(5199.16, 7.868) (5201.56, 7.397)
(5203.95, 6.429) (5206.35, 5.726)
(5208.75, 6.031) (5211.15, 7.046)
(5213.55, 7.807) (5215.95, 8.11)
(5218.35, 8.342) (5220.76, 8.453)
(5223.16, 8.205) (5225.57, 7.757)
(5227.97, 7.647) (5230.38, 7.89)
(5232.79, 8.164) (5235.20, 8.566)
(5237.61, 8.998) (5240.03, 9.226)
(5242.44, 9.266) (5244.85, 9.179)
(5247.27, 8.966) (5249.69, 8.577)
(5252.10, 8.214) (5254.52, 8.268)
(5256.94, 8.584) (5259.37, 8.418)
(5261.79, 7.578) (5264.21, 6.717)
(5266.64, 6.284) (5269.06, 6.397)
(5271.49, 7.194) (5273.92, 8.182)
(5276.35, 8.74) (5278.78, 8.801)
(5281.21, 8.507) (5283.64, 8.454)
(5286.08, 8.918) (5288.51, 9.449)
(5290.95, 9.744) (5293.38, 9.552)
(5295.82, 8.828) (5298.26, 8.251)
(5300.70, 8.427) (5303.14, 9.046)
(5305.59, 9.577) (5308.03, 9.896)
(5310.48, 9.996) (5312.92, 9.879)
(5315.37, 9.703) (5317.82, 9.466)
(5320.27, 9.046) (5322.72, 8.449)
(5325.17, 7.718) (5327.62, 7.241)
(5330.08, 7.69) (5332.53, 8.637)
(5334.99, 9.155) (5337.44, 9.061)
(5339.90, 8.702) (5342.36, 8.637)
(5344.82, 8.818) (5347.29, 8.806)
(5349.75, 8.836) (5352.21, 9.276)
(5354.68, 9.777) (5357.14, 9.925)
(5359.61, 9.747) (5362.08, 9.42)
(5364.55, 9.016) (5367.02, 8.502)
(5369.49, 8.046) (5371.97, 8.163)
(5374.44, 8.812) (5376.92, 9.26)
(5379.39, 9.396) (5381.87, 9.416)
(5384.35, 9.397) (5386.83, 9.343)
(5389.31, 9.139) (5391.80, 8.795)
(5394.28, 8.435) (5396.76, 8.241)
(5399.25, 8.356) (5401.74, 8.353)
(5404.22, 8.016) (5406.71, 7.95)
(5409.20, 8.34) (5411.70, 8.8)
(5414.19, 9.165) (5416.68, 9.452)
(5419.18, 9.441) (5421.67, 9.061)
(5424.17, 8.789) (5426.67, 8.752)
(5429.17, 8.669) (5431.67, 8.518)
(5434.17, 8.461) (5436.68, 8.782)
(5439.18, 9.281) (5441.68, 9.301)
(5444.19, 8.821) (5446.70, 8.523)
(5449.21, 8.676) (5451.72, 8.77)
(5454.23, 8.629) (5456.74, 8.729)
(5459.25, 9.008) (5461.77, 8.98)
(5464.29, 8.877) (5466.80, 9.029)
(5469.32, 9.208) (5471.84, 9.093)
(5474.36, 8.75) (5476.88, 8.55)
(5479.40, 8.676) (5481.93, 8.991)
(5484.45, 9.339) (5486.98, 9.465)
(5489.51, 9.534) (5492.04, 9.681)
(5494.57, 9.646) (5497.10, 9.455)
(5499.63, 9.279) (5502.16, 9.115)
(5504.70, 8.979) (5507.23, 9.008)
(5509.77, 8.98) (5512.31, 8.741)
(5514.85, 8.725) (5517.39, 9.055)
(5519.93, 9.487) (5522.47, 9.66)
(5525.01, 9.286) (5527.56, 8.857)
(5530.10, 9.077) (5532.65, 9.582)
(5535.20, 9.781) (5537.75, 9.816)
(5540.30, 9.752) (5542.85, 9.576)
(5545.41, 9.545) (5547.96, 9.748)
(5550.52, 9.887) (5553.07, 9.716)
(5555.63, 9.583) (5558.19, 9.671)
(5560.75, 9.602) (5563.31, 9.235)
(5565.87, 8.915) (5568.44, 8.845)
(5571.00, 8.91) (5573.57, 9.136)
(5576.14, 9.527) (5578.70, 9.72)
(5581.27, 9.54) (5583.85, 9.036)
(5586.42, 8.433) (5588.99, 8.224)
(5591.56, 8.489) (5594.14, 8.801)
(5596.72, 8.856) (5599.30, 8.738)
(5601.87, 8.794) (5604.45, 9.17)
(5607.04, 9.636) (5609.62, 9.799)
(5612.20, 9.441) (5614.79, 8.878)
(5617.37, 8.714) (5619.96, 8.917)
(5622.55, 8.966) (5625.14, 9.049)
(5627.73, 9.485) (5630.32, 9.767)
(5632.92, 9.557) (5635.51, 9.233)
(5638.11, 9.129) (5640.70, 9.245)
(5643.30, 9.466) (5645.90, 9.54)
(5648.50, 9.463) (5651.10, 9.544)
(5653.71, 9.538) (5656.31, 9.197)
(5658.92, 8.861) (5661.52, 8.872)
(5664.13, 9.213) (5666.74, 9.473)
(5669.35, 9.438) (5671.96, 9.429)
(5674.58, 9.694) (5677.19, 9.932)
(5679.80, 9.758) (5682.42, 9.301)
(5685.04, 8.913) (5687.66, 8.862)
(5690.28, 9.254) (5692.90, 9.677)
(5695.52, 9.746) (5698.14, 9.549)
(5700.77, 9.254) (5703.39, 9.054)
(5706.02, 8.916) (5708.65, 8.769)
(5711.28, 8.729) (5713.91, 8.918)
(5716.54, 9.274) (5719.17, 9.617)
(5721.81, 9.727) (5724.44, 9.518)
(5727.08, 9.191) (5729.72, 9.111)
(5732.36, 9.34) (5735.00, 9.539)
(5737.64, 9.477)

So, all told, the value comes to 0.027 mag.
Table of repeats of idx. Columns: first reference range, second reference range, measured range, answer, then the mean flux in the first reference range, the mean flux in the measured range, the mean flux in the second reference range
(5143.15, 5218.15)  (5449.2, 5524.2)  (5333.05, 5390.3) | -0.141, 6.35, 9.07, 9.08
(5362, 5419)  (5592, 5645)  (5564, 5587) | -0.005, 8.77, 9.14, 9.17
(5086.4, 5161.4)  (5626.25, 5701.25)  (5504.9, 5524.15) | -0.037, 7.2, 9.1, 9.39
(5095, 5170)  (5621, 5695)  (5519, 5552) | -0.089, 6.96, 9.55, 9.35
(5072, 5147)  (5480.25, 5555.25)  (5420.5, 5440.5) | 0.015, 7.24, 8.79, 9.37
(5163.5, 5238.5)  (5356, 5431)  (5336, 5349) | -0.066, 6.69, 8.81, 8.87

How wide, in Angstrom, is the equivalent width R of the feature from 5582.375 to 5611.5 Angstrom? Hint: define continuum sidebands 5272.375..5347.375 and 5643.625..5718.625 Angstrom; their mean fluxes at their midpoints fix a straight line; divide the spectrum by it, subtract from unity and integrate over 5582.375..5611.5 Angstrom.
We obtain 0.89 Angstrom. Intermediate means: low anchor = 8.88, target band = 8.92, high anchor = 9.3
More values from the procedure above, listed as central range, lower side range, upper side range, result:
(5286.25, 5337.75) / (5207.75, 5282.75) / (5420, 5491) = -4.01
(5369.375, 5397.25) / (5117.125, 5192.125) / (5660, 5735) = -4.88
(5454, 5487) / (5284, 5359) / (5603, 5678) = 0.79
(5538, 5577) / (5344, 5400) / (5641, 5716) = -1.15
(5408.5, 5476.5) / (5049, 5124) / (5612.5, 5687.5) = -1.93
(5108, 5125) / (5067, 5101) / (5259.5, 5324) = 0.22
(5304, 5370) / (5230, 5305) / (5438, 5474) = -2.99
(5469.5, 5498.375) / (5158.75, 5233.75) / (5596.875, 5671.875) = -2.98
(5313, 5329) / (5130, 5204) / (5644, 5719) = -3.25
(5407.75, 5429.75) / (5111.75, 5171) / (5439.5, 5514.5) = -0.74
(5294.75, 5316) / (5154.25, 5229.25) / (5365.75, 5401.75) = -3.80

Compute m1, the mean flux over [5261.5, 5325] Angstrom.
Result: 8.66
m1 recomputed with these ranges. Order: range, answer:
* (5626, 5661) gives 9.37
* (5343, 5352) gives 8.86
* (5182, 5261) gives 7.66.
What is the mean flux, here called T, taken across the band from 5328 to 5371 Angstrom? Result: 8.91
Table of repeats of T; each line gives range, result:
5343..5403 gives 8.97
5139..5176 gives 6.24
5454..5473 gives 8.96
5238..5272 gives 8.1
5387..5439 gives 8.7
